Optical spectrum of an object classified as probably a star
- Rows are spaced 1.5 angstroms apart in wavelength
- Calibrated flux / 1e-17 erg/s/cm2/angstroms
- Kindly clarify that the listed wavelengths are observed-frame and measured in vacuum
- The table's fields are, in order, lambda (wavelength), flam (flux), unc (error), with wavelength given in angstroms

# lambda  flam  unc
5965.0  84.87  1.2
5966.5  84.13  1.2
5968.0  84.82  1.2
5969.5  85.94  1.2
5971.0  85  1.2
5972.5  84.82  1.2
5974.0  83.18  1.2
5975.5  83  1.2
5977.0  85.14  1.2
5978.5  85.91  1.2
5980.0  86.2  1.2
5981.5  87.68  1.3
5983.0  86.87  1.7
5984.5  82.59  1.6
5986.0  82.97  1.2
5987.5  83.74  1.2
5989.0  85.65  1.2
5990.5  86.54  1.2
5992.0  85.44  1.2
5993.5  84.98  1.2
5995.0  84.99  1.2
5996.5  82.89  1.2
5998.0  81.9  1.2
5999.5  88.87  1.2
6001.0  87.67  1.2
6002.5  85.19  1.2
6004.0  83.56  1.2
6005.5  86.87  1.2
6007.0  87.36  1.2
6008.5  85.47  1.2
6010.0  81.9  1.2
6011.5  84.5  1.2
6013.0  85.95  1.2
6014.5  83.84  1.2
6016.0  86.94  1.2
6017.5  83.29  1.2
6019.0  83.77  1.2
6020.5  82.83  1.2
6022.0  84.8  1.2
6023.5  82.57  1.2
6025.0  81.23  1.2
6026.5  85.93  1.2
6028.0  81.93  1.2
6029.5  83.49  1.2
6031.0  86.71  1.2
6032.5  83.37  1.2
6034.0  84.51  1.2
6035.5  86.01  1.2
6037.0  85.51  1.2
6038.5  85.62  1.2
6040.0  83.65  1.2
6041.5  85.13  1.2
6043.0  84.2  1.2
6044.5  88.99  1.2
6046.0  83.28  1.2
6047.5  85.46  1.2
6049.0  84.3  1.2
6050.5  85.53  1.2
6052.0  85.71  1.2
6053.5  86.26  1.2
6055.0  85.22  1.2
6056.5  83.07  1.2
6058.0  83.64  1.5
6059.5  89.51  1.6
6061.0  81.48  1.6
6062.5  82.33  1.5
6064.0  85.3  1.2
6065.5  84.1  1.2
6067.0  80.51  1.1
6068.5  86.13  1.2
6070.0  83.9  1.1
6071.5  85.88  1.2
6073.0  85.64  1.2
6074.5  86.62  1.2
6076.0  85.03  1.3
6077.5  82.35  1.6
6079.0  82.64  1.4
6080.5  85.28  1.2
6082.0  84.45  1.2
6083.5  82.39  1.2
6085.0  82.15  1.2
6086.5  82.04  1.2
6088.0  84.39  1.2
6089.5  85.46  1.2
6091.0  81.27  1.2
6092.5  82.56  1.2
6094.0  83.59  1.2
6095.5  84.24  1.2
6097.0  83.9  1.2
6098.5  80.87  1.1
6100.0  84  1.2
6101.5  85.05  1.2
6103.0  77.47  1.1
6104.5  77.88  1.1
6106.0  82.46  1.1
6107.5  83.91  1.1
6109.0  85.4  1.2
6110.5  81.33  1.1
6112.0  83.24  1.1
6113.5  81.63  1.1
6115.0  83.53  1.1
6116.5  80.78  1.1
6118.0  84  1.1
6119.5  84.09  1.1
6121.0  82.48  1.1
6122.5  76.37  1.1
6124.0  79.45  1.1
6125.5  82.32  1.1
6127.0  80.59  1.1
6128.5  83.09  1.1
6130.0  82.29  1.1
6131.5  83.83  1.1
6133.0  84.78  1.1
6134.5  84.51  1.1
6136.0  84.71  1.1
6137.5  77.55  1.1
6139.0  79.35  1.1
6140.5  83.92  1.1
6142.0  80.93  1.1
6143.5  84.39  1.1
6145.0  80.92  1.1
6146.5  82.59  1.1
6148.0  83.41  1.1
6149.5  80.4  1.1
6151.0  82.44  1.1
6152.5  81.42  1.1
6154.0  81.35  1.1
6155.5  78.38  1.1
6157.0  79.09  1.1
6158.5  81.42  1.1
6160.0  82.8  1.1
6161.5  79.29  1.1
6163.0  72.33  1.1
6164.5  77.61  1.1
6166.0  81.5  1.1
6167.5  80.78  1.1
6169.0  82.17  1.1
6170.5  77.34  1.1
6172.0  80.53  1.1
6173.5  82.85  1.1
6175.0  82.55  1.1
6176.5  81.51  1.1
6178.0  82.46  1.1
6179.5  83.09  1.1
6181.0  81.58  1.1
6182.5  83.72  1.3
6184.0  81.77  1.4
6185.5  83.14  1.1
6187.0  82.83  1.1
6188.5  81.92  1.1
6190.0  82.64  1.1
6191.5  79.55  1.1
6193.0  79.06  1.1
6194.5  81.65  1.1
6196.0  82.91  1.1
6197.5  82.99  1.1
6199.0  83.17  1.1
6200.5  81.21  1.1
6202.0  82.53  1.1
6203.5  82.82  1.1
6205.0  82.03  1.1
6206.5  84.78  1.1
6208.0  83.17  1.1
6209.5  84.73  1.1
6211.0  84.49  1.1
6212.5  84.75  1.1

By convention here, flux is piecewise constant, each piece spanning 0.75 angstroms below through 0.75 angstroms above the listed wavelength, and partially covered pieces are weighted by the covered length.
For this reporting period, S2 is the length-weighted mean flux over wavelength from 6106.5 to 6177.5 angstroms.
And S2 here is 81.5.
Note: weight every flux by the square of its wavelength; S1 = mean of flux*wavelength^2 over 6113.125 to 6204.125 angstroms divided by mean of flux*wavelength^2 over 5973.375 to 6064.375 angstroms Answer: 1.01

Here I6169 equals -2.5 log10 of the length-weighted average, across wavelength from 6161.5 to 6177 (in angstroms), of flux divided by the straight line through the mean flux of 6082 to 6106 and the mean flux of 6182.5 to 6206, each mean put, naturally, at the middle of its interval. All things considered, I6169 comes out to 0.03 mag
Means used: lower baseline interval 82.5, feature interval 79.9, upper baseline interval 82.1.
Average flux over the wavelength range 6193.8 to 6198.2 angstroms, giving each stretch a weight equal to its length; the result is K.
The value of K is 82.5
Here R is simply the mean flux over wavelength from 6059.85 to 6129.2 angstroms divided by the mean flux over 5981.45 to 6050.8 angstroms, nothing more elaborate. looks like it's 0.98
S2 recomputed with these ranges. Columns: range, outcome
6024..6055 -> 84.8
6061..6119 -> 83.2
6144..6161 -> 81.3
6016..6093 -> 84.3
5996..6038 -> 84.6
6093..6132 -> 82.2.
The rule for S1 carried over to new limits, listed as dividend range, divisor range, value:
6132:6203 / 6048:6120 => 1.00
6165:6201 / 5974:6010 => 1.02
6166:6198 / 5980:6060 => 1.02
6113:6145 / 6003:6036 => 1.01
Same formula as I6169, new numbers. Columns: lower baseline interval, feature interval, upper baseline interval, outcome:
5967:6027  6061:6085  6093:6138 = -0.01 mag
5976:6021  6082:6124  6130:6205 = 0.01 mag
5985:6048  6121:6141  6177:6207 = 0.02 mag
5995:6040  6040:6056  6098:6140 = -0.02 mag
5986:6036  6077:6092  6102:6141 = 0.00 mag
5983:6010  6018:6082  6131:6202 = -0.01 mag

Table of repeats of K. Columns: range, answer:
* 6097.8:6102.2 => 83.3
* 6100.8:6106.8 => 80.7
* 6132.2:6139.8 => 82.2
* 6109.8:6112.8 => 82.3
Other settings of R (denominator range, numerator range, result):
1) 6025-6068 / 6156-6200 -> 0.96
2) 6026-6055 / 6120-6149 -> 0.96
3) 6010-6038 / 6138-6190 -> 0.96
